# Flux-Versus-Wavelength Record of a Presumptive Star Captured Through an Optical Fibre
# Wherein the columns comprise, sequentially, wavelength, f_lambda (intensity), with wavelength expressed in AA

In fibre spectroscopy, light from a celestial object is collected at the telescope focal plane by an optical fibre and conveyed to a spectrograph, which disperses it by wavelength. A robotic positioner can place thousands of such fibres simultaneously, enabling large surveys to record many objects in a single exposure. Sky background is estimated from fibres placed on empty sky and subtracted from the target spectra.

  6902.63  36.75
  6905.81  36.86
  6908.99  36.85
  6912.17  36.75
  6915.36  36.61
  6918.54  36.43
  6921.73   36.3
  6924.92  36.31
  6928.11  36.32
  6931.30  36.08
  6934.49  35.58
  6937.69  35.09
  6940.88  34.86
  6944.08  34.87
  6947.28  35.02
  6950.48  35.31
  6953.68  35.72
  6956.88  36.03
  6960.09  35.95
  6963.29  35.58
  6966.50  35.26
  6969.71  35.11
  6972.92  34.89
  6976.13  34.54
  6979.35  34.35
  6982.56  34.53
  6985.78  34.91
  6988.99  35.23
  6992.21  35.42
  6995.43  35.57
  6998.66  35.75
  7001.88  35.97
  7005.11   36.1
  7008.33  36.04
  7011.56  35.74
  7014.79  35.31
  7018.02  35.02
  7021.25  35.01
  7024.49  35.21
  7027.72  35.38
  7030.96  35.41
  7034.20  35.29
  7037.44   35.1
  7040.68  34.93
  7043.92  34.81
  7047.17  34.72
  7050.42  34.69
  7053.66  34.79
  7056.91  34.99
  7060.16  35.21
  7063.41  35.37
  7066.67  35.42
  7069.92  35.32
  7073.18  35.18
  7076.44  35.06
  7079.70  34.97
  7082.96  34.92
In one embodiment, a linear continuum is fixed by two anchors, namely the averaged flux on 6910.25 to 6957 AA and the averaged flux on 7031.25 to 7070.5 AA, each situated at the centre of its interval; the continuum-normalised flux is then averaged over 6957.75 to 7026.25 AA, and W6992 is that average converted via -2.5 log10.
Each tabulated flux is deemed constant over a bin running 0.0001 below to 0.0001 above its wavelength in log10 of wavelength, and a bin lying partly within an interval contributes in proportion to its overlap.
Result 0.004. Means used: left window 35.8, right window 35.1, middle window 35.3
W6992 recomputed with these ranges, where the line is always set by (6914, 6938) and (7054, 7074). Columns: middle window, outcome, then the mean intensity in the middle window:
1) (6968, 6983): 0.03 mag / 34.7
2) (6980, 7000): 0.02 mag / 35.2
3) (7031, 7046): 0.01 mag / 35.1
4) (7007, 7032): 0.00 mag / 35.4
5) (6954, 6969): 0.01 mag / 35.7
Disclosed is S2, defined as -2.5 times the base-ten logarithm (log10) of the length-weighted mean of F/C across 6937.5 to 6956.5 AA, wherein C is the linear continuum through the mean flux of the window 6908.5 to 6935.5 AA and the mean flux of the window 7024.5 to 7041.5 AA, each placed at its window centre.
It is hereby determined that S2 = 0.03 mag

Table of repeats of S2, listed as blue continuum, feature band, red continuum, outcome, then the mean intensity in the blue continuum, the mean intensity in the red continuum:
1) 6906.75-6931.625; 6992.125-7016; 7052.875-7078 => 0.00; 36.5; 35.2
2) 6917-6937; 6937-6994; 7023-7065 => 0.02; 36.1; 35.1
